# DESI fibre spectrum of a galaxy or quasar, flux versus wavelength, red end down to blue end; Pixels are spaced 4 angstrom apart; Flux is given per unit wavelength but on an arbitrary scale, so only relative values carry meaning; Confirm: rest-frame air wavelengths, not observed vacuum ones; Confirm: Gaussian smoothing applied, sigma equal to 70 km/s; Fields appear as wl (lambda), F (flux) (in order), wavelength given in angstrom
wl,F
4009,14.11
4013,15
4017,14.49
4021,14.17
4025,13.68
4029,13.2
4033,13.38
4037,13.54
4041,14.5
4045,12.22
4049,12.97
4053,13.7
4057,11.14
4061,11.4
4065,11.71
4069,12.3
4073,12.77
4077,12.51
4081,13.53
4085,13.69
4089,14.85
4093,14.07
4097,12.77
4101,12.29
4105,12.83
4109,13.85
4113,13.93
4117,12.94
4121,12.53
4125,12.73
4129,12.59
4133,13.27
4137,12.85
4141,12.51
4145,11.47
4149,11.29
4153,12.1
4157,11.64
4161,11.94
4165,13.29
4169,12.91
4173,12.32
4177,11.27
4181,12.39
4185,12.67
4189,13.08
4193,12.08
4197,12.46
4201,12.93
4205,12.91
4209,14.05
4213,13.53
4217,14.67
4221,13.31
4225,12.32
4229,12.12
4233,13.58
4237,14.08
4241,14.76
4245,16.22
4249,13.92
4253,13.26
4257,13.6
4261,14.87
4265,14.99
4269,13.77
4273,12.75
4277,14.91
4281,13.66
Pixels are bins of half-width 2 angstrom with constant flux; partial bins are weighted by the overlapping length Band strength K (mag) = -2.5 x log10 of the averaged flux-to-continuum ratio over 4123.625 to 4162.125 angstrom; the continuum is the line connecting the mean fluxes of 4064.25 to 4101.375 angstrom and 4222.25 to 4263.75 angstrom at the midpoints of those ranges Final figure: 0.10 mag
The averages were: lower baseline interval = 13.1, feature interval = 12.2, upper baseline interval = 13.9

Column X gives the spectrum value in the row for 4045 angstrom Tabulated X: 12.22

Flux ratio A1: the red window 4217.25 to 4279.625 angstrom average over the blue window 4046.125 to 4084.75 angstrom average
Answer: 1.11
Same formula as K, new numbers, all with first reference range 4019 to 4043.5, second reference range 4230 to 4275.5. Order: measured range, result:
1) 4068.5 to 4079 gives 0.10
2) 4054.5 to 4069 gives 0.18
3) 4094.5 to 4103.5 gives 0.10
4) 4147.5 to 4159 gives 0.19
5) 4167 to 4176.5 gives 0.13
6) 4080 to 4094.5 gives -0.02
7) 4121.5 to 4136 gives 0.09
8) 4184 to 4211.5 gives 0.09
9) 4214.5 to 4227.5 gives 0.05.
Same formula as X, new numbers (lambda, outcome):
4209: 14.05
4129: 12.59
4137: 12.85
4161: 11.94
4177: 11.27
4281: 13.66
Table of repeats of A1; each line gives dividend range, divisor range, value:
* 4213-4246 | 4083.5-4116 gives 1.02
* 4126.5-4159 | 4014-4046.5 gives 0.89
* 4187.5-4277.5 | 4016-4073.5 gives 1.05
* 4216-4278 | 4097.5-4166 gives 1.11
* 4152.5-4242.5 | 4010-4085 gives 0.98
